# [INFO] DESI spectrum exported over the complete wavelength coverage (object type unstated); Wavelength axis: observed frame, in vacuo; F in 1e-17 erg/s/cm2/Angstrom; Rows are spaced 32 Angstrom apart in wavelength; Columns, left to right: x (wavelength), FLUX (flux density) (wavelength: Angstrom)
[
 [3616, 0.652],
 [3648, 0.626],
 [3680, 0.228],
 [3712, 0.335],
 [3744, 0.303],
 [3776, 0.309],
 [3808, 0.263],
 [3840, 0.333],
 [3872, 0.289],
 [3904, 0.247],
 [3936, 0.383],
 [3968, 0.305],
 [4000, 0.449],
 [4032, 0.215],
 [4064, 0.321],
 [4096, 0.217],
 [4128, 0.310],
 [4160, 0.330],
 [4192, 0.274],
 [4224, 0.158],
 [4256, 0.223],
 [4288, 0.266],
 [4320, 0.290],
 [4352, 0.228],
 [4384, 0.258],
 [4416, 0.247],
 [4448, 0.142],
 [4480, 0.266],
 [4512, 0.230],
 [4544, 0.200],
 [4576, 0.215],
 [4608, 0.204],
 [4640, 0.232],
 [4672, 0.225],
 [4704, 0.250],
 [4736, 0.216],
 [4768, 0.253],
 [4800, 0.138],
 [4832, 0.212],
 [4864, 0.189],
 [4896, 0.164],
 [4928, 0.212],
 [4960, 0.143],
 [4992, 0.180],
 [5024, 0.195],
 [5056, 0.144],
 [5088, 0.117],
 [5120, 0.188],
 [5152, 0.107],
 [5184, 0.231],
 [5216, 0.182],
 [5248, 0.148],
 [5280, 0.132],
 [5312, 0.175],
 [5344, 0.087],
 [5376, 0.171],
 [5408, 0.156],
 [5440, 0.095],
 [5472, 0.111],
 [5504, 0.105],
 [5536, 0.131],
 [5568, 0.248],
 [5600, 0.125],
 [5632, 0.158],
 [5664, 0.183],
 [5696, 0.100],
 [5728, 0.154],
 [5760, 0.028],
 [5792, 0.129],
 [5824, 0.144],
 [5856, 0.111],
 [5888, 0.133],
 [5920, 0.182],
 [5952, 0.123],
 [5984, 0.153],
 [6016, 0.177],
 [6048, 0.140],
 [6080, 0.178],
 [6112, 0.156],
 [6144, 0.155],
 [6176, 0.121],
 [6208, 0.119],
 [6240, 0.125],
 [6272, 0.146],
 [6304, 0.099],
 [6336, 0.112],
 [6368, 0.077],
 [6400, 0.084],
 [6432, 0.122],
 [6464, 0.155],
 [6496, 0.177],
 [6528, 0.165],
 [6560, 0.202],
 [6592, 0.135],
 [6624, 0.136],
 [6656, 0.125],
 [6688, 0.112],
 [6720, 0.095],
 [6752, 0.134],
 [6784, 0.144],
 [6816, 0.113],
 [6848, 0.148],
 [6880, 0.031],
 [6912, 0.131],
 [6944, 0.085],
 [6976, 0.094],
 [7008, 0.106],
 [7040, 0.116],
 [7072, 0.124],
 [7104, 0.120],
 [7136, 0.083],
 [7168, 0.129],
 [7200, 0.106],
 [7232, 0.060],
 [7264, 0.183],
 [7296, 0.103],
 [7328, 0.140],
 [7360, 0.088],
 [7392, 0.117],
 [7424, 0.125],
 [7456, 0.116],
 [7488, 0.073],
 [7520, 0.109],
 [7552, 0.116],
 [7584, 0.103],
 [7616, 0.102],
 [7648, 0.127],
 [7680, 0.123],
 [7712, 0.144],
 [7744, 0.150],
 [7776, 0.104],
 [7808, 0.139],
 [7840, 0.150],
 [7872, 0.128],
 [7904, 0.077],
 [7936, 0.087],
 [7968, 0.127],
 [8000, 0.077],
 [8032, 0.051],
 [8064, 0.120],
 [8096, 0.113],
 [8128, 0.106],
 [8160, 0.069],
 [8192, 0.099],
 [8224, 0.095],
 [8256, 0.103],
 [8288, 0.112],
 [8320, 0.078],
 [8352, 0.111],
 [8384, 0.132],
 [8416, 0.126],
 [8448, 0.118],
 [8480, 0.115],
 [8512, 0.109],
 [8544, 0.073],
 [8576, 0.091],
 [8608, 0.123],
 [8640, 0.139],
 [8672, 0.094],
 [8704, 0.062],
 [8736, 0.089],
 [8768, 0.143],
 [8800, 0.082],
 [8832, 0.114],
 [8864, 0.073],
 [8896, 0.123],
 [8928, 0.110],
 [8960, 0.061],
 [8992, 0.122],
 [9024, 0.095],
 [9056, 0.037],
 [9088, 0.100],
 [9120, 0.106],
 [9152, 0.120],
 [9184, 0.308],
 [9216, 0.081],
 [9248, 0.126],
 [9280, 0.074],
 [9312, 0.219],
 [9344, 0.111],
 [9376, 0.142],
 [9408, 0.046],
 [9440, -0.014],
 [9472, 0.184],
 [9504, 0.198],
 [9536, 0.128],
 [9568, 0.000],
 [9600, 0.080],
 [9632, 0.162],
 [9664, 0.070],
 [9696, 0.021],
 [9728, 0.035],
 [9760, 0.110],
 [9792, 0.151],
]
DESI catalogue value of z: 1.460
